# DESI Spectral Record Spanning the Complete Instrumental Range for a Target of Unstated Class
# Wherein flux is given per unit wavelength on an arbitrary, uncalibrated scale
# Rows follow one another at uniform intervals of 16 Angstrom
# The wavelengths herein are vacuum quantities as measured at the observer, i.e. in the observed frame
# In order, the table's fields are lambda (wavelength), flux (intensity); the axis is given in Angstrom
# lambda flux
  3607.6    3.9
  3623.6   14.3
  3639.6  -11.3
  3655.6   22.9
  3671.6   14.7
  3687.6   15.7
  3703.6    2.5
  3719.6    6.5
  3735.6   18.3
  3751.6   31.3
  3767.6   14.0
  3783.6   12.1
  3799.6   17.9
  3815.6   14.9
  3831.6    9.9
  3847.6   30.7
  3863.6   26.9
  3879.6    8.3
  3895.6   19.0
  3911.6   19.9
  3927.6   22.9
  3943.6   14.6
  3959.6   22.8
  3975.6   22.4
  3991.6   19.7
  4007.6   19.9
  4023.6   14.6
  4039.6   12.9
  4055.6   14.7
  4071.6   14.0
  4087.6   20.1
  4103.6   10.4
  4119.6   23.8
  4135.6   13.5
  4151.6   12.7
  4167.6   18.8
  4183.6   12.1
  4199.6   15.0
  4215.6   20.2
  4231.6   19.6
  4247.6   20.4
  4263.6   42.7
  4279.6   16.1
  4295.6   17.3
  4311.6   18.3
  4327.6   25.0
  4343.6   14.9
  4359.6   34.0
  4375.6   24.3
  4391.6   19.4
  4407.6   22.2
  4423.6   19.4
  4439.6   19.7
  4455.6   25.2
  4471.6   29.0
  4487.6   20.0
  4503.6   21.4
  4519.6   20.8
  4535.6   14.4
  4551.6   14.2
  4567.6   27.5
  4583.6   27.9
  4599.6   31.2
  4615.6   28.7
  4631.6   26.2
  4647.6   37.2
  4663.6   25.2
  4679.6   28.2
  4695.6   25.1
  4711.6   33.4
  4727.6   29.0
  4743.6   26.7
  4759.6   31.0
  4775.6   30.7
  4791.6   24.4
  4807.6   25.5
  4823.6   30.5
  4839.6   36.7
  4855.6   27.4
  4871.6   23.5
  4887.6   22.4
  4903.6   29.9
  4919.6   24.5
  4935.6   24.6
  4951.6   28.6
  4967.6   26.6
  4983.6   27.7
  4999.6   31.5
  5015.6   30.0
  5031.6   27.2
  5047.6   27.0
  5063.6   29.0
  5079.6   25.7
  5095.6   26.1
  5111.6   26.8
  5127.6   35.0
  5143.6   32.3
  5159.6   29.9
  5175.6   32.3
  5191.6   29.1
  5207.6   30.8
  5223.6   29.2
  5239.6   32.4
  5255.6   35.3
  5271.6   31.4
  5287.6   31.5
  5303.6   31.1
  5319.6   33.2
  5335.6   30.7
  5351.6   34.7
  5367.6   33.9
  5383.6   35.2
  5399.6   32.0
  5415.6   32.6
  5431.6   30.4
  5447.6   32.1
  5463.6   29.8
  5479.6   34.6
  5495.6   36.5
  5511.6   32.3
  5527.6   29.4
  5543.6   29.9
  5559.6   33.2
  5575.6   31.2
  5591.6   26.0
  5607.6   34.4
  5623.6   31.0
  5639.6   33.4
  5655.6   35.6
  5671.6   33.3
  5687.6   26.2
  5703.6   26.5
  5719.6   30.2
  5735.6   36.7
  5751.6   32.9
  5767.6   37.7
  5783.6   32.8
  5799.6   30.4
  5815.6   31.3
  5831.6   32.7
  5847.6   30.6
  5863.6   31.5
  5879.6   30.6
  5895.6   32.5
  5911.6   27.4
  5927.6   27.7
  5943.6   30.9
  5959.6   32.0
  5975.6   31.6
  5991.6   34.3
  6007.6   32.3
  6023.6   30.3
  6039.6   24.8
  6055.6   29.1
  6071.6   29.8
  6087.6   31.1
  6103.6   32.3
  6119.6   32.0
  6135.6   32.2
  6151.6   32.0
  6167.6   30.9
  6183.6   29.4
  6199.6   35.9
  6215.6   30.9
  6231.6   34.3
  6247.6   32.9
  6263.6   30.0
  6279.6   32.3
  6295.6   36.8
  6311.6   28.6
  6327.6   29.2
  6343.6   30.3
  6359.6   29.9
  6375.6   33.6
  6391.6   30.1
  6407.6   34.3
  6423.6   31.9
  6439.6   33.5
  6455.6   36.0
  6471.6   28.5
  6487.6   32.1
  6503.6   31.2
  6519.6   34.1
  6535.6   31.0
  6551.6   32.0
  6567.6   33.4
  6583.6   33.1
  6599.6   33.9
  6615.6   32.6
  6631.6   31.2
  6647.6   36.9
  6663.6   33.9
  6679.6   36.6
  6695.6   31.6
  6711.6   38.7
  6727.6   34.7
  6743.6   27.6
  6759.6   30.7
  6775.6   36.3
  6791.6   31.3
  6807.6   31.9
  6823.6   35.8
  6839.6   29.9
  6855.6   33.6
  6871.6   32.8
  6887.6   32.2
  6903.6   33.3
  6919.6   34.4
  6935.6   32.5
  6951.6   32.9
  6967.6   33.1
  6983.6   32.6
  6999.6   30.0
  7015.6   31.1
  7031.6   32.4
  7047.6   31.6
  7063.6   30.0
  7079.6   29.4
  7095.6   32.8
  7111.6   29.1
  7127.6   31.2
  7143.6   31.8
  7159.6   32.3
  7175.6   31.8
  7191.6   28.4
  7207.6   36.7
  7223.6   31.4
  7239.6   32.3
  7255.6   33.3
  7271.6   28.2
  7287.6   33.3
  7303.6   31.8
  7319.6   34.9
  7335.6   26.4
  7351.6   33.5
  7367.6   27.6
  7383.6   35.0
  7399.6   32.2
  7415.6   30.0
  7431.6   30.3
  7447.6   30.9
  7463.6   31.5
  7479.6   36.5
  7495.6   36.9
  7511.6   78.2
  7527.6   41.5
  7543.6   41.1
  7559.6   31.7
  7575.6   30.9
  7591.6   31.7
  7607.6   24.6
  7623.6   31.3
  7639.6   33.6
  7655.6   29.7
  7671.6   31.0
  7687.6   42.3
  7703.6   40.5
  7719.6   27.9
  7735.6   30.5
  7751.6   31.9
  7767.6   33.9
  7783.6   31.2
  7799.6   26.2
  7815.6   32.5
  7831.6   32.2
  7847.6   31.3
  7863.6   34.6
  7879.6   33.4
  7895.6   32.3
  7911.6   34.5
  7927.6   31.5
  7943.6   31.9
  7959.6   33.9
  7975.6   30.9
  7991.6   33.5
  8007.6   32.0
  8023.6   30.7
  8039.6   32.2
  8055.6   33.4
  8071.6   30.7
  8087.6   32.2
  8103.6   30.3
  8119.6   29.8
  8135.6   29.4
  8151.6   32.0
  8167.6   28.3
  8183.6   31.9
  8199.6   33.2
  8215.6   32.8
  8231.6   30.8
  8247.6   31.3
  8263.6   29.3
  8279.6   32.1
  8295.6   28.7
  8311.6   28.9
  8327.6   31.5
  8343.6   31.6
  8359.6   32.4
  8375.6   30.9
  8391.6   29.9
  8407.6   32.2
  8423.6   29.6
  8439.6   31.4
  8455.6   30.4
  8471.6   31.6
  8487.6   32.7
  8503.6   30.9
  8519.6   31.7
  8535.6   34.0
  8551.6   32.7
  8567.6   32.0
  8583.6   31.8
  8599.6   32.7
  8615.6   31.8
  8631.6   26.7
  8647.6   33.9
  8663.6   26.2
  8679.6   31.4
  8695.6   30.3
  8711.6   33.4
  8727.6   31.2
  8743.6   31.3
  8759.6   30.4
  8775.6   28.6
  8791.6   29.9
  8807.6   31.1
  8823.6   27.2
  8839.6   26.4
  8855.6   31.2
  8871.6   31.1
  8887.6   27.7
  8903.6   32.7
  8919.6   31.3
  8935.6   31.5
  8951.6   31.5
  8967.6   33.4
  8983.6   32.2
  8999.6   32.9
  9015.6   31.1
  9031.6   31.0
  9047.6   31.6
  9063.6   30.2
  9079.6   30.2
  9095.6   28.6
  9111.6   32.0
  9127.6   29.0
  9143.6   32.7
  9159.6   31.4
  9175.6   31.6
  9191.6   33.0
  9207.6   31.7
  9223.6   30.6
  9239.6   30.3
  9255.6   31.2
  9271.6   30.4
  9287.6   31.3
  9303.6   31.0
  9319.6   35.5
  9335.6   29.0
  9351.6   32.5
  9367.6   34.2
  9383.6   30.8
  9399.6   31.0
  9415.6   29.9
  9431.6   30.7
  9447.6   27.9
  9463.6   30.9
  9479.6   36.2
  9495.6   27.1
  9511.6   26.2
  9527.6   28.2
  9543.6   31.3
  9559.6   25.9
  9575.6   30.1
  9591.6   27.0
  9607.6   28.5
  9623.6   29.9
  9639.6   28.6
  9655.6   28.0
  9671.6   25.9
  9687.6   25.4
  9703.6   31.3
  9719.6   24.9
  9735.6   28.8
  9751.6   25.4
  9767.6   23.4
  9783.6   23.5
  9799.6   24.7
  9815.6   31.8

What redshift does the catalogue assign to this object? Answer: 0.14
